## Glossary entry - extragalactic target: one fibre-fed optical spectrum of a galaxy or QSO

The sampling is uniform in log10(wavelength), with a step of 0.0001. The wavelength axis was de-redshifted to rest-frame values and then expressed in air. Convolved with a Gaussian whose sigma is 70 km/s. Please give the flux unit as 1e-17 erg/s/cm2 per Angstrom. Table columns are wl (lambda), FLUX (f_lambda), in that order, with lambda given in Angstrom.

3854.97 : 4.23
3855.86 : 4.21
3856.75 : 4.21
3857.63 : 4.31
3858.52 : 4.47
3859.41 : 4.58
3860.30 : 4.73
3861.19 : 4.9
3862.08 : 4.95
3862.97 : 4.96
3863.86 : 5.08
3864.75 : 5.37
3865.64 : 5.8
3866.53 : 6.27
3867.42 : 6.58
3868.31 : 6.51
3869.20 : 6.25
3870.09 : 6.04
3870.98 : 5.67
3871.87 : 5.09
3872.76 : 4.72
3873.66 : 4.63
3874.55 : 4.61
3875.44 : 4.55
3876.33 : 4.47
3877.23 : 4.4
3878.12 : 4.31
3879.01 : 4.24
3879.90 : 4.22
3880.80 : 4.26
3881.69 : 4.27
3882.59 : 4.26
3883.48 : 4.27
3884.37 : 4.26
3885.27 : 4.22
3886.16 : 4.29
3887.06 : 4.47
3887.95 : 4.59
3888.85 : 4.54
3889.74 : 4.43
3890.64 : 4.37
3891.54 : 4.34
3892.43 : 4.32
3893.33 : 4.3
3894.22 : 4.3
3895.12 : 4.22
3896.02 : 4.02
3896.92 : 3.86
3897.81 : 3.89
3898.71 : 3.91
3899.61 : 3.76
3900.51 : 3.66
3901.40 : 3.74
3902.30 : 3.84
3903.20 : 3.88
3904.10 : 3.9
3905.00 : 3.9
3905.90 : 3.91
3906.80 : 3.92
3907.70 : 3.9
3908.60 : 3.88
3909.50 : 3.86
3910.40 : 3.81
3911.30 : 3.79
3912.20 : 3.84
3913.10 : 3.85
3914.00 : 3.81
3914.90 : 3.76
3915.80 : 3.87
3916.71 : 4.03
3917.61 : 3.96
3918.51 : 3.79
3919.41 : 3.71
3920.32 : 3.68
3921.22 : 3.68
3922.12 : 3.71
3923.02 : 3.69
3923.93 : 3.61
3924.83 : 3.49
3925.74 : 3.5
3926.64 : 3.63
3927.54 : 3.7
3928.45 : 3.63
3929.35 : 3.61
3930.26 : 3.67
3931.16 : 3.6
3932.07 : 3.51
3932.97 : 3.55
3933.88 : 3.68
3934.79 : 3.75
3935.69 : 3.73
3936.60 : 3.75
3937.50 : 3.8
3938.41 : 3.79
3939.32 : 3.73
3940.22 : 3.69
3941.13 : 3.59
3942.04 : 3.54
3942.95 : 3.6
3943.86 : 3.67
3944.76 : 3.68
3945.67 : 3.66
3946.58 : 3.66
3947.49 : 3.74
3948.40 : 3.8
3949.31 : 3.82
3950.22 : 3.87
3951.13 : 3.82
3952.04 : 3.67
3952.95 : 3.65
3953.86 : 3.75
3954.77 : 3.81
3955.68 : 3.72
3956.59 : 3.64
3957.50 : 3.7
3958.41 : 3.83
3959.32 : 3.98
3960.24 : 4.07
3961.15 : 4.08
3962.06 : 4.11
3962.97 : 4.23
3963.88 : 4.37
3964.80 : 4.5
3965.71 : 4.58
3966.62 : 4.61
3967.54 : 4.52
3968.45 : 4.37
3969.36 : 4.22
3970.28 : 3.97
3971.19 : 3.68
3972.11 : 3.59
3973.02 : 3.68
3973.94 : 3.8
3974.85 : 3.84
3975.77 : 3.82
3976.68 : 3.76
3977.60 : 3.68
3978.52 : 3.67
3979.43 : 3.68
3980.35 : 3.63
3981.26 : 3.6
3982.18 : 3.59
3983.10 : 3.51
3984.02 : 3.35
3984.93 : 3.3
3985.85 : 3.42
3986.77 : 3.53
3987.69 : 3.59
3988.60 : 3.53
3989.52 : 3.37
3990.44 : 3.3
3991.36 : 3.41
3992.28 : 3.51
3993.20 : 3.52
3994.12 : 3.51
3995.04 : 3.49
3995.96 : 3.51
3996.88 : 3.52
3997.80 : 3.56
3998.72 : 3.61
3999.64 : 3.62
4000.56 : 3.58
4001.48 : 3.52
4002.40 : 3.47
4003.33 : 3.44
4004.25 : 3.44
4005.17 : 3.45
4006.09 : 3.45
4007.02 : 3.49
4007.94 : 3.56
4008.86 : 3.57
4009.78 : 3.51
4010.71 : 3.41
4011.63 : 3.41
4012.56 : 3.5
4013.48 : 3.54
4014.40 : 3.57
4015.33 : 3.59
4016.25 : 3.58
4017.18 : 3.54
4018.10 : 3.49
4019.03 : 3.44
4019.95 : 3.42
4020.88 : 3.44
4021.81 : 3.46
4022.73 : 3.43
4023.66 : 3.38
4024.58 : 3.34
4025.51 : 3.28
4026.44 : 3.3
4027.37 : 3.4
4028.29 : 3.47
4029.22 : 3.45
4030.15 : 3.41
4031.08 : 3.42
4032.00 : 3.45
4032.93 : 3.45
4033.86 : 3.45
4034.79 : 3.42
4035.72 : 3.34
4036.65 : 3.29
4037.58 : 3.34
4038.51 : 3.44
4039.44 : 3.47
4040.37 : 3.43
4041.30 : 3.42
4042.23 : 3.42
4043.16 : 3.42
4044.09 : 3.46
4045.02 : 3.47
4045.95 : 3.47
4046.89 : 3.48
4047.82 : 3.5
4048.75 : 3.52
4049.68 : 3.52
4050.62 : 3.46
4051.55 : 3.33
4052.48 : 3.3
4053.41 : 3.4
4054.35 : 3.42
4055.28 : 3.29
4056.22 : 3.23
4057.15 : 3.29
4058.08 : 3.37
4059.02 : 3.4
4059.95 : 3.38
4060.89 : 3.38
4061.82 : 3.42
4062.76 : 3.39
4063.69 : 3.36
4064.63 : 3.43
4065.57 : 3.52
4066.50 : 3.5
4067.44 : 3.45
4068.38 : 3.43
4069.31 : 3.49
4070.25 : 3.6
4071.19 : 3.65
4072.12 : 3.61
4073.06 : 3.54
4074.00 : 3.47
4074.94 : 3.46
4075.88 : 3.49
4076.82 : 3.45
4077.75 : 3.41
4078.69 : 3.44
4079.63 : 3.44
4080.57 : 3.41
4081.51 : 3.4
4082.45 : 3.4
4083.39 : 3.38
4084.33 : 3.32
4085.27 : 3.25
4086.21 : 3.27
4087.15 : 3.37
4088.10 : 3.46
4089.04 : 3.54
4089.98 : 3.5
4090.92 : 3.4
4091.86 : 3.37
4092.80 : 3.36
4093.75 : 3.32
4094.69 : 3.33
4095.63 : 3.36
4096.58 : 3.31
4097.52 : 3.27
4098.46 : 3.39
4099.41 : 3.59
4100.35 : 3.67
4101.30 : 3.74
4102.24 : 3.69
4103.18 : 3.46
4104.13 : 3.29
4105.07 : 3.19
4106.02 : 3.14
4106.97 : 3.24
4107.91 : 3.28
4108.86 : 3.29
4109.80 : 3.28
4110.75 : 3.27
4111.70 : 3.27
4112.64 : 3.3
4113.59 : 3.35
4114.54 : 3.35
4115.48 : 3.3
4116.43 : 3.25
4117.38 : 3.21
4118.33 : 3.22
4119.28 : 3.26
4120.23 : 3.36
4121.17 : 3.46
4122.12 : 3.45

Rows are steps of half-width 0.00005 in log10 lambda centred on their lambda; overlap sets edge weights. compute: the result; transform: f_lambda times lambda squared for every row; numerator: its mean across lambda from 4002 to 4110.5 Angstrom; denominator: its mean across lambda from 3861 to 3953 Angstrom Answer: 0.89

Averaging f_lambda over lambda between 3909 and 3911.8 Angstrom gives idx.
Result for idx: 3.82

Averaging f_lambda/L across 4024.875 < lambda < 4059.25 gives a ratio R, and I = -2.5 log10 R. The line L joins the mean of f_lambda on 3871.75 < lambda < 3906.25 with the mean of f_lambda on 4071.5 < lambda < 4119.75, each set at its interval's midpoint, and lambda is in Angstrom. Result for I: 0.06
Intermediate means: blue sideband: 4.23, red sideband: 3.38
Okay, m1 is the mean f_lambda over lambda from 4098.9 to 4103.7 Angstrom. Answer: 3.62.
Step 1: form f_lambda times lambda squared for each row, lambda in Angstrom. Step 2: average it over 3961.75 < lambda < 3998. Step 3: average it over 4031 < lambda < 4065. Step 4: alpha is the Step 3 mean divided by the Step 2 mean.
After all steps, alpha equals 0.9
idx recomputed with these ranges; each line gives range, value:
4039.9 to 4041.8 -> 3.43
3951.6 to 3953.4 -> 3.66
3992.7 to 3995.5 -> 3.51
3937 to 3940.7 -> 3.76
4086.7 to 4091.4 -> 3.45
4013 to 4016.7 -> 3.58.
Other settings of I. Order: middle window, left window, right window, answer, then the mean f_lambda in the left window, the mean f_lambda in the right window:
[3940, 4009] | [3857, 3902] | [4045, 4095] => 0.09 mag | 4.64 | 3.42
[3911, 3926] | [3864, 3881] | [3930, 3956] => 0.13 mag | 5.17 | 3.7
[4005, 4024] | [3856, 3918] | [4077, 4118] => 0.09 mag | 4.43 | 3.37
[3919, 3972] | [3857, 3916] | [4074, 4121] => 0.09 mag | 4.45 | 3.37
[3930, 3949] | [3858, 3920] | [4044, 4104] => 0.13 mag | 4.42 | 3.43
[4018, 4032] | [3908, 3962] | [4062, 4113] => 0.04 mag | 3.74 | 3.41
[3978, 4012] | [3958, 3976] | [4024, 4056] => 0.10 mag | 4.1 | 3.41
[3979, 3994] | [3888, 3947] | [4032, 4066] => 0.04 mag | 3.83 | 3.41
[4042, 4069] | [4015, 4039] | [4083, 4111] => 0.00 mag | 3.42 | 3.38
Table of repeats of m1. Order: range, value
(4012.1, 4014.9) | 3.54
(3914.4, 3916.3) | 3.81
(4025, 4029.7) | 3.38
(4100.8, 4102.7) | 3.71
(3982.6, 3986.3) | 3.4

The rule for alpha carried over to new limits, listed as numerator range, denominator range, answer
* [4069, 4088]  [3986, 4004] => 1.02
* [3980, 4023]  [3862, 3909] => 0.82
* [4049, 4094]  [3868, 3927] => 0.89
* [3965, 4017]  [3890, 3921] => 0.97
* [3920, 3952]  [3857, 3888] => 0.78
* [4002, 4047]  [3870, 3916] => 0.88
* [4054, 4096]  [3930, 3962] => 0.98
